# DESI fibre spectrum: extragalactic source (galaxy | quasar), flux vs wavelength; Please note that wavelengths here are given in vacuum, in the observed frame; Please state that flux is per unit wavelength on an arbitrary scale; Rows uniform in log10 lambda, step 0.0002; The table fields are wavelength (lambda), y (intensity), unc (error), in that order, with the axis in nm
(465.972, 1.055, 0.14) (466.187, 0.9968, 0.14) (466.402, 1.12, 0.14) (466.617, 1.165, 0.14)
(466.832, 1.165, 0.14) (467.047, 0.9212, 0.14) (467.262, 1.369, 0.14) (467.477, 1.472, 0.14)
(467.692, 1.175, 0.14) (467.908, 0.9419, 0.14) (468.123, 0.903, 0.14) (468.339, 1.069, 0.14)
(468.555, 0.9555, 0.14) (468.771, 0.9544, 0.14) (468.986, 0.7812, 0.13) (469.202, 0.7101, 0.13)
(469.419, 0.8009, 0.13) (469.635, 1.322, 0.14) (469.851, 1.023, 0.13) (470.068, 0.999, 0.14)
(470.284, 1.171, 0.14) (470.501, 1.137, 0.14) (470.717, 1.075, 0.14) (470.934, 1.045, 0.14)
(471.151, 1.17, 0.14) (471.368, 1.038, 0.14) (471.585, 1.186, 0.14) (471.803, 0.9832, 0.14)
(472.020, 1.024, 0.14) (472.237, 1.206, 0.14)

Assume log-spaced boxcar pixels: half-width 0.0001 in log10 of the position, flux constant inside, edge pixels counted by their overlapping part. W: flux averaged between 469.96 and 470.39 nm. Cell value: 1.09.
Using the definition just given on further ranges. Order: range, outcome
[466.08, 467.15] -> 1.07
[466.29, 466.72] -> 1.14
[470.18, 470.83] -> 1.13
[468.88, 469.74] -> 0.902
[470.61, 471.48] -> 1.08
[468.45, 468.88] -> 0.956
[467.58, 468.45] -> 1.02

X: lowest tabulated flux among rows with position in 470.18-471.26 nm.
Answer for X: 1.045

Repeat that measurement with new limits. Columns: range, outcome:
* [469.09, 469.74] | 0.7101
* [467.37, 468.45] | 0.903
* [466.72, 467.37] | 0.9212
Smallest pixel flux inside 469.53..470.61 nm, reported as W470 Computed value 0.999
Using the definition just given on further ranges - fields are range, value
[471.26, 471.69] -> 1.038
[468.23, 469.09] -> 0.7812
